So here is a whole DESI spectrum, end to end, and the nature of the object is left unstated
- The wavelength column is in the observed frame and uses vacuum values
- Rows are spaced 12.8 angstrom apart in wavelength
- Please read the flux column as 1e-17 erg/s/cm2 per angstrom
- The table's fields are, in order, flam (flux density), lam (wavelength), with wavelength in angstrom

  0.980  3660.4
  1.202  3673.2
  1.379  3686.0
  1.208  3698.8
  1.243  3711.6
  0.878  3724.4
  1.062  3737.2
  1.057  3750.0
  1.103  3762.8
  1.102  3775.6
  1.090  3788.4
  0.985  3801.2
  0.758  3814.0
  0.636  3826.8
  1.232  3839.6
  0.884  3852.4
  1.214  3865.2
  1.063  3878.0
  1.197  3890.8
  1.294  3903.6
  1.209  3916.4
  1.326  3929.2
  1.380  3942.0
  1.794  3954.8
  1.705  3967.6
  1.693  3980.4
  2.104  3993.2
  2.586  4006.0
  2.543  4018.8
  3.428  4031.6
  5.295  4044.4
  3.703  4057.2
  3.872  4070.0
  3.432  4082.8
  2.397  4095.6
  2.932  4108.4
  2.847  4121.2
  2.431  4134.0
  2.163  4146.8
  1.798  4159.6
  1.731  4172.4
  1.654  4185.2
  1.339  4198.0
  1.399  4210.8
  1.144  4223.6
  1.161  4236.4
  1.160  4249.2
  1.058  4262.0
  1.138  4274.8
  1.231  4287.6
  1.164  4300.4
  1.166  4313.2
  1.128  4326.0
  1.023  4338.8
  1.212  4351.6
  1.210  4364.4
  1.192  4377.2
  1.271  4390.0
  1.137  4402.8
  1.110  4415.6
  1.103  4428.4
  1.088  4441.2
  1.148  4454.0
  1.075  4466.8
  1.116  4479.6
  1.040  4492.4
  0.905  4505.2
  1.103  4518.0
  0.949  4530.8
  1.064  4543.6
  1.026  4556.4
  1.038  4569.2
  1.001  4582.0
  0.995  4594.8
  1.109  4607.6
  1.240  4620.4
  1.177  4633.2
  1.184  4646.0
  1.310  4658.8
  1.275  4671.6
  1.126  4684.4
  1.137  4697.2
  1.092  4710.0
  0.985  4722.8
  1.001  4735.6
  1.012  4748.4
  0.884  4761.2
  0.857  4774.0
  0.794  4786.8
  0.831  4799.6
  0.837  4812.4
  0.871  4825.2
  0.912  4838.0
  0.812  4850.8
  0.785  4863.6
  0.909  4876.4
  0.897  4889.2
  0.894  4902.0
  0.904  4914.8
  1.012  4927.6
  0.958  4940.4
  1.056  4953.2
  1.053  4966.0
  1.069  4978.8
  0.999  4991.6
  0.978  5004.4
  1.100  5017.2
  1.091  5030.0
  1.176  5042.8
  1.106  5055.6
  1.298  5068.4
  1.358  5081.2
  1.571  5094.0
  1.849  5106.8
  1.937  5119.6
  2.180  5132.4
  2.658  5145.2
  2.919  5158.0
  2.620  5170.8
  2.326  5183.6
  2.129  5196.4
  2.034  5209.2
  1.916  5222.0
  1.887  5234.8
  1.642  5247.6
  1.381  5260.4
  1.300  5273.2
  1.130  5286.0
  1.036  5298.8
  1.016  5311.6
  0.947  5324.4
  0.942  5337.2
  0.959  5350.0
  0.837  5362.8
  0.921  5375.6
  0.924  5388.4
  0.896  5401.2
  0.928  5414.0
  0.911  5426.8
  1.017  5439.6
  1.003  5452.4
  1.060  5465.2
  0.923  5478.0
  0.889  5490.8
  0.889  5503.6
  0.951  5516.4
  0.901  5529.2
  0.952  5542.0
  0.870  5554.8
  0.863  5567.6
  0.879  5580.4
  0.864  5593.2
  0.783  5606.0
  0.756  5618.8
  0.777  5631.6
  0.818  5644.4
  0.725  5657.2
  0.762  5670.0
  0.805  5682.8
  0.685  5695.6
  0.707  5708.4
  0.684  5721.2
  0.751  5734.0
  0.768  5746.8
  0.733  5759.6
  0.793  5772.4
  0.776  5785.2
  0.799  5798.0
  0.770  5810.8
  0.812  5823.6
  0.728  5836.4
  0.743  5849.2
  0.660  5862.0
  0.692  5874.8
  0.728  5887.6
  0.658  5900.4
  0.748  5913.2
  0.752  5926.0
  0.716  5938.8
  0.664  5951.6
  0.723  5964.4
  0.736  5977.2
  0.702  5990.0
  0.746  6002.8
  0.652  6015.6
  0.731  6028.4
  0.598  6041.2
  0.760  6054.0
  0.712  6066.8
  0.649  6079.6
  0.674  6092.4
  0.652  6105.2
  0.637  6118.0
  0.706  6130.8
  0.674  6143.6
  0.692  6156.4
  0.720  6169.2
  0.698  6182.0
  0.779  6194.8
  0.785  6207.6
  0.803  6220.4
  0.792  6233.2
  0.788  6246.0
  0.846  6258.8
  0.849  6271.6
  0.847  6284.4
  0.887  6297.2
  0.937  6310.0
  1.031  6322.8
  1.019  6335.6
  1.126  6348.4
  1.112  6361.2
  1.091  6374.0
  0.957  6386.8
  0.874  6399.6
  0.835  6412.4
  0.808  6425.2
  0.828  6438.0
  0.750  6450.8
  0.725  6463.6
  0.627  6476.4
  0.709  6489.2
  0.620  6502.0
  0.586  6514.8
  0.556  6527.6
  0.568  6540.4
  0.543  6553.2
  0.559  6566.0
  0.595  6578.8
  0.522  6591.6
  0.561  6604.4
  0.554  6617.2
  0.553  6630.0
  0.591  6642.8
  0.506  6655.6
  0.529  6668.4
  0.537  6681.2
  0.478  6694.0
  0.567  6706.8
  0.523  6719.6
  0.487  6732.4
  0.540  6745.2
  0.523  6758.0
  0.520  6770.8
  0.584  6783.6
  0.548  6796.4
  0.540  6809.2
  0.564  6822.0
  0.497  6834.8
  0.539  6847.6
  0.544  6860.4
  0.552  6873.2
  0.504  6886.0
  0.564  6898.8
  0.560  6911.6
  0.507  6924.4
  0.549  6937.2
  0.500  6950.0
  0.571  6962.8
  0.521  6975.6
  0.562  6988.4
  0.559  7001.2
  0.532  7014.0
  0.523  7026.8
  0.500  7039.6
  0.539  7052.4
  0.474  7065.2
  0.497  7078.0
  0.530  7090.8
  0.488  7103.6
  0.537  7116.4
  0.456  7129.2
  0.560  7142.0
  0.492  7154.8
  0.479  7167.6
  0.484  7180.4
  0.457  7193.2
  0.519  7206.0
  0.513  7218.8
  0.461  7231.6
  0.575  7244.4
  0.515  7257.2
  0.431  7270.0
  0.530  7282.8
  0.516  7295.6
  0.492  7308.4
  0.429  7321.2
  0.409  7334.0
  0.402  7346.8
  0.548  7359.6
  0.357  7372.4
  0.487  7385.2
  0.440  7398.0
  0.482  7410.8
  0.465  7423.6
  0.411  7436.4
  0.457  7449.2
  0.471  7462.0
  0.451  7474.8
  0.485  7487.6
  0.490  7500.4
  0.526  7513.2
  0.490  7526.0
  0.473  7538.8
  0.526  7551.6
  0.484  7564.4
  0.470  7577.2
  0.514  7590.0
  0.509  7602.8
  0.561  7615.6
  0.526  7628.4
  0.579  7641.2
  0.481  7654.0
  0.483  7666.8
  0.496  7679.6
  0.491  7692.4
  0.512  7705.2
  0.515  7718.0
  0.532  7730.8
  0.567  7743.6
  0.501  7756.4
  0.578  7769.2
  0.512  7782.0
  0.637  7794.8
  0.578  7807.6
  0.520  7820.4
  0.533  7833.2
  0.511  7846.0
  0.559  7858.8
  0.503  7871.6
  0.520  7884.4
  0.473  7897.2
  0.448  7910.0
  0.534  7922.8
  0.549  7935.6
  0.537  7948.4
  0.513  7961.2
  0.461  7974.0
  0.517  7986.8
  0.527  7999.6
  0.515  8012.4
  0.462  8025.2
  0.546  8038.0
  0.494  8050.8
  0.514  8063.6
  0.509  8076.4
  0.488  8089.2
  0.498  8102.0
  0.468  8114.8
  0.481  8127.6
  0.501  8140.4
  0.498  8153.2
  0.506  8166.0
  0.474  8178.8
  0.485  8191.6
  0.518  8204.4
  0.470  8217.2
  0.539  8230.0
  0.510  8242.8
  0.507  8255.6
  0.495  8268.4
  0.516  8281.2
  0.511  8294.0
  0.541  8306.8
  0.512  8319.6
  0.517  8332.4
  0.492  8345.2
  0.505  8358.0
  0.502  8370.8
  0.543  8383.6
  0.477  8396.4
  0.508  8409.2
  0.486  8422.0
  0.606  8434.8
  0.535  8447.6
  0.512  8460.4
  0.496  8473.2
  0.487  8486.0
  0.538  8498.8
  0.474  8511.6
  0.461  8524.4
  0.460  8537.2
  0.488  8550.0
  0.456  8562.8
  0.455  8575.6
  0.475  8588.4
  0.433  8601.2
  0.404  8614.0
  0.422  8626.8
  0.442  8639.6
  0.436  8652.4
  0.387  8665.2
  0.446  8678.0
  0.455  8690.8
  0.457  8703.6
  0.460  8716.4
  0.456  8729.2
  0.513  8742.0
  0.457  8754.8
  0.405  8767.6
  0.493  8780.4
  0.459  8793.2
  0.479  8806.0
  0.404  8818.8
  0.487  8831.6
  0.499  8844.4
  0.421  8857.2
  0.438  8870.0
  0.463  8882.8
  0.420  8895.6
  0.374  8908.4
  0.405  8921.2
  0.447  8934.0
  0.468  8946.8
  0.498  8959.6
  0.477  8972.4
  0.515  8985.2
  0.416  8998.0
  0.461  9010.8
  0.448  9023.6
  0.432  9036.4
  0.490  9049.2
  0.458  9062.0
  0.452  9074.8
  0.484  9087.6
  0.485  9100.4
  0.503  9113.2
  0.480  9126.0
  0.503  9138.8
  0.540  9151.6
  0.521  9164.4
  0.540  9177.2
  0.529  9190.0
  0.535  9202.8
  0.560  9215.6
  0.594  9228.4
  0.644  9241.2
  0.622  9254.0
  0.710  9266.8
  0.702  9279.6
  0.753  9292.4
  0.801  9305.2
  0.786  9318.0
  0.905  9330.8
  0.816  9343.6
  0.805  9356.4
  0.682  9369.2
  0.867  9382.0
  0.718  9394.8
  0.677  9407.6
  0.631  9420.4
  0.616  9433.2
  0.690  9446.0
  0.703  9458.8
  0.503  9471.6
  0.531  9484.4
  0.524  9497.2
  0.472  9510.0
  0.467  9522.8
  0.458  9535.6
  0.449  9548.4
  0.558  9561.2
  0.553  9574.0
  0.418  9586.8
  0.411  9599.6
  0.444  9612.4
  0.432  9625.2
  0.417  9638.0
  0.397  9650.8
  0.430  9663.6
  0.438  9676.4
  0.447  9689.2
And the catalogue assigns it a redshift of 2.33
